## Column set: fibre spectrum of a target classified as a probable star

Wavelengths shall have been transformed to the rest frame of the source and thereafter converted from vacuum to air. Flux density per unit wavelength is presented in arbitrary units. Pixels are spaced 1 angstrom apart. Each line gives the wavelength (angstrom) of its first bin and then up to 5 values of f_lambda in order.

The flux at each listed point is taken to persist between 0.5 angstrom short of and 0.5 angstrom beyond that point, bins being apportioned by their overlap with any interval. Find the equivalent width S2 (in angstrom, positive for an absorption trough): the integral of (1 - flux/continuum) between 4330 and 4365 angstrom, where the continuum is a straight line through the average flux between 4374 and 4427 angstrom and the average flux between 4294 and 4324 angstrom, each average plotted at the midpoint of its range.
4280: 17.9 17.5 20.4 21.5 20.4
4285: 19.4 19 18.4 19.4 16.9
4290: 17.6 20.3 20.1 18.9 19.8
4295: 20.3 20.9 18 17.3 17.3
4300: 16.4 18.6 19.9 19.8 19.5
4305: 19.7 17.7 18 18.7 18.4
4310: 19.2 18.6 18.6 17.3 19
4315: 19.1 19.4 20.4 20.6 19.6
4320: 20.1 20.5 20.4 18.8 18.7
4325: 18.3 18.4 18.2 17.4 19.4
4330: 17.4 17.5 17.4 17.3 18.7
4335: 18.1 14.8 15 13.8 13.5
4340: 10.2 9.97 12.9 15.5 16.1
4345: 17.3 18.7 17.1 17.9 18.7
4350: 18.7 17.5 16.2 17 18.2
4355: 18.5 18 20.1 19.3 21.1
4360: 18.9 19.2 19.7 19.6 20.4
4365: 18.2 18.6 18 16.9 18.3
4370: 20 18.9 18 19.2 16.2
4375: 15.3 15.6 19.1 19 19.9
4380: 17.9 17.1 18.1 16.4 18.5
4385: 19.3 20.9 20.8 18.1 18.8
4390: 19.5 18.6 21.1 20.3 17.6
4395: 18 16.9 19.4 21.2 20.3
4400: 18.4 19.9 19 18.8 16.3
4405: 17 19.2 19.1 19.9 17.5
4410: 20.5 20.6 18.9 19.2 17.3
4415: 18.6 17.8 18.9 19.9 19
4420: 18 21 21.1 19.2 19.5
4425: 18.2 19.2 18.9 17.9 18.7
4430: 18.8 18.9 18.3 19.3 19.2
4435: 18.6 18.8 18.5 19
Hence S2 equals 3.30 angstrom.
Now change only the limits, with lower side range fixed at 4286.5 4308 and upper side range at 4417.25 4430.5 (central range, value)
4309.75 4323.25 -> -0.4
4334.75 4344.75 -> 2.6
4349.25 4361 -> 0.3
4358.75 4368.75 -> 0.0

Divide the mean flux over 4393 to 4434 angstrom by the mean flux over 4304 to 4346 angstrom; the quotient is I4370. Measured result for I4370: 1.08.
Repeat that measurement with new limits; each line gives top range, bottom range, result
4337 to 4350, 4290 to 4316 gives 0.81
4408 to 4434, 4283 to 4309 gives 1.01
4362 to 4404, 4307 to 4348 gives 1.07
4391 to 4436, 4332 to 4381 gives 1.09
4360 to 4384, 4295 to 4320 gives 0.97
